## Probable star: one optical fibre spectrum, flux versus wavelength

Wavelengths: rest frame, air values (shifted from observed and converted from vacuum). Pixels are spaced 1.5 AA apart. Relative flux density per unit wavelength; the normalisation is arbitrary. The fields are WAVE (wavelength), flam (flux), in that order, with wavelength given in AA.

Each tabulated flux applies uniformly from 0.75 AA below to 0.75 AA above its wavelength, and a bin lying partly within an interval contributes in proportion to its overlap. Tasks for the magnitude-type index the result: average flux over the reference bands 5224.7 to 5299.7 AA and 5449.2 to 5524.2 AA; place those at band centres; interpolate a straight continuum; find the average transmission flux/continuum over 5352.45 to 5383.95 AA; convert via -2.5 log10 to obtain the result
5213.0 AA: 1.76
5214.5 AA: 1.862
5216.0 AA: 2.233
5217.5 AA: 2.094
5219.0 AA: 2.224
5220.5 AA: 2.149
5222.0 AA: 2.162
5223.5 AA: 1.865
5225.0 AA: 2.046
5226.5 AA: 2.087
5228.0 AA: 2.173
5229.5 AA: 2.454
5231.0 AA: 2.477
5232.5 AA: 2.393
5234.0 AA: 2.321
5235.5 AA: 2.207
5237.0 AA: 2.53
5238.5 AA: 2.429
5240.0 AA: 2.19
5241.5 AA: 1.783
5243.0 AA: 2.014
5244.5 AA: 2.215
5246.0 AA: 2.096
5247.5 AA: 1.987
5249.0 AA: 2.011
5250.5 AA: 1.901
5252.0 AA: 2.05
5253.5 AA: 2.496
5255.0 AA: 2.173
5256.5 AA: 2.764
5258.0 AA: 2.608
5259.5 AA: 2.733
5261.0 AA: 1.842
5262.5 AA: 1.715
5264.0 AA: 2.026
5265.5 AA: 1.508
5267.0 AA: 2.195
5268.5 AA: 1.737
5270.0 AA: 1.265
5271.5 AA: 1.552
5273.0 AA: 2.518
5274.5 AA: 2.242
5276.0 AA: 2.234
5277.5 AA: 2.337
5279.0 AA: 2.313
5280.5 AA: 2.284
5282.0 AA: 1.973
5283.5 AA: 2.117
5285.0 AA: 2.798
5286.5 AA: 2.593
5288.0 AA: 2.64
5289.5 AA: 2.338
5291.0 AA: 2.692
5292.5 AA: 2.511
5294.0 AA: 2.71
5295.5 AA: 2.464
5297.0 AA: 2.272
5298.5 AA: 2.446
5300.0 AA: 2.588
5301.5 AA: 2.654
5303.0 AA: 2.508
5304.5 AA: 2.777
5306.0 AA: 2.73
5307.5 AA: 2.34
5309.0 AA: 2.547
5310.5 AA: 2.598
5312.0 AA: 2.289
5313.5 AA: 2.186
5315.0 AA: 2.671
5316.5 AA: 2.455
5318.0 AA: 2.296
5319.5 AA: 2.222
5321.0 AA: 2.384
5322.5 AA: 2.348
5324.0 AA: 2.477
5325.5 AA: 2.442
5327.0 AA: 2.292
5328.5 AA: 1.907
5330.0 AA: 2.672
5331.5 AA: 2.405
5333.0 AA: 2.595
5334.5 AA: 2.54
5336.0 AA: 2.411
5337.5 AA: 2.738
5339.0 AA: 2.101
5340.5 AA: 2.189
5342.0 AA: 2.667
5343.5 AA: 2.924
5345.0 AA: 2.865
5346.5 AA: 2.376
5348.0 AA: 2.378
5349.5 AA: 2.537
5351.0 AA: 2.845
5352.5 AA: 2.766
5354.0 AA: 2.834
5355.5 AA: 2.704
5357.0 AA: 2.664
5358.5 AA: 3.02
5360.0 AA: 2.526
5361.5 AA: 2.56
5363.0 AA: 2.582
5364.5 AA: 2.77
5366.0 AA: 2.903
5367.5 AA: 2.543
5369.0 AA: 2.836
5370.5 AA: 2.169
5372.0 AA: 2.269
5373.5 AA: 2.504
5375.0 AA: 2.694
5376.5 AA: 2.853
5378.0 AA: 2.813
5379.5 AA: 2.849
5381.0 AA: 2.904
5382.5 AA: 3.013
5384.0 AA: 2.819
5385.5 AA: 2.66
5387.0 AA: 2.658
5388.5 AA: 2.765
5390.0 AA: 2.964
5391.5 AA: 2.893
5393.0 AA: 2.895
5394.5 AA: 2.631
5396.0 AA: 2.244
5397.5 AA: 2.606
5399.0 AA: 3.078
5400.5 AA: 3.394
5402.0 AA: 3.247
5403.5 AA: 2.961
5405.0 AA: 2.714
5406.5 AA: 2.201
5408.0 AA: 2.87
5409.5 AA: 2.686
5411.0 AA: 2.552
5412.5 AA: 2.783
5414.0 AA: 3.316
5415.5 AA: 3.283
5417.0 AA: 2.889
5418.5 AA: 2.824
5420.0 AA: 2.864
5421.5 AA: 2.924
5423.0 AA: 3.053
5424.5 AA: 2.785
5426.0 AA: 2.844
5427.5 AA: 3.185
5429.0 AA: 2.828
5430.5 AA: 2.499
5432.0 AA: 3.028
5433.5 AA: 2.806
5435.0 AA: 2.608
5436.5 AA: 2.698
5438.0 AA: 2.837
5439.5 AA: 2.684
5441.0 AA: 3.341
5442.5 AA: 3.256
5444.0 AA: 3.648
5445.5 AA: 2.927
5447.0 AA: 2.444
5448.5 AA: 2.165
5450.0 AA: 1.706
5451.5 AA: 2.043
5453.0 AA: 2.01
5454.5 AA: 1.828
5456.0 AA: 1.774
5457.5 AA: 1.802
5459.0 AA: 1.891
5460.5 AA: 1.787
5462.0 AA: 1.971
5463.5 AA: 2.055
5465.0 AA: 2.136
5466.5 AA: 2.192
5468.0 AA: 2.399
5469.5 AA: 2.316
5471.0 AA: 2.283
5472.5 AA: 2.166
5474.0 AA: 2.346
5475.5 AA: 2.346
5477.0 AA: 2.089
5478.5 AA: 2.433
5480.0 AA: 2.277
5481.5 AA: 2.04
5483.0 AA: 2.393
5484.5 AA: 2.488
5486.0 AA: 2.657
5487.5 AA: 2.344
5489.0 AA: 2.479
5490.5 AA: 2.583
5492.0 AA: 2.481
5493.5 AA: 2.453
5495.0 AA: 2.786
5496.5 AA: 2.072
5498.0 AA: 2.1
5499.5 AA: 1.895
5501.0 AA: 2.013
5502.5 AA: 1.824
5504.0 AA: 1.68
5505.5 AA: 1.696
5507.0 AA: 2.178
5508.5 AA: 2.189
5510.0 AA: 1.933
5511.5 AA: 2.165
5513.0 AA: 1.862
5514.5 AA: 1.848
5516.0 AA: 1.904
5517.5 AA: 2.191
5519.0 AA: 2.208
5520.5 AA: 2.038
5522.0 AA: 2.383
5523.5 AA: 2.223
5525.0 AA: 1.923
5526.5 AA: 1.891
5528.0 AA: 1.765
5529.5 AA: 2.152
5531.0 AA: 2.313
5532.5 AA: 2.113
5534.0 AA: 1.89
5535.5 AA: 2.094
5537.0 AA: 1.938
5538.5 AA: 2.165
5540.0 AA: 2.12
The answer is -0.23 mag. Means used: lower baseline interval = 2.23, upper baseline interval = 2.14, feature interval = 2.7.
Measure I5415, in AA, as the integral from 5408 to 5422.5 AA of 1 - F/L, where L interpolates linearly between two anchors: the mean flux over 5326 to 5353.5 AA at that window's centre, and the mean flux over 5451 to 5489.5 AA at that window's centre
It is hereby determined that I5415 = -3.67 AA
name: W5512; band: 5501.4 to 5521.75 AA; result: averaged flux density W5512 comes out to 1.99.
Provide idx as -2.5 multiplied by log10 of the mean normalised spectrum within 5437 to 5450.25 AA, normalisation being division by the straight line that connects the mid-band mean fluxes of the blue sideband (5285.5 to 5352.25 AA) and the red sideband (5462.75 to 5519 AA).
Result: -0.230 mag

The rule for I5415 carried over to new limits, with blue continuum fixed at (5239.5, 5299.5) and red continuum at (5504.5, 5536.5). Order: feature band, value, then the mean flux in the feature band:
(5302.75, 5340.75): -4.4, 2.43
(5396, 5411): -4.9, 2.82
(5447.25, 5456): 0.5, 1.96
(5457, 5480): -0.9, 2.16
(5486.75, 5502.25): -1.8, 2.3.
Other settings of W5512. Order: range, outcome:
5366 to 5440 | 2.8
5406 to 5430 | 2.87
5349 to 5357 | 2.74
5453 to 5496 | 2.24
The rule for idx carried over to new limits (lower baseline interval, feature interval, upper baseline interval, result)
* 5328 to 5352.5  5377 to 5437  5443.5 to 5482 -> -0.21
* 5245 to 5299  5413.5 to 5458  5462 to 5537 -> -0.23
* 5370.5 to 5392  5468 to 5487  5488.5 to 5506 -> -0.03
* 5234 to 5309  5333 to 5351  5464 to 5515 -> -0.13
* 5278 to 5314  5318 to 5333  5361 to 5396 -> 0.09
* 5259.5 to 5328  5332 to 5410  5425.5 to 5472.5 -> -0.13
